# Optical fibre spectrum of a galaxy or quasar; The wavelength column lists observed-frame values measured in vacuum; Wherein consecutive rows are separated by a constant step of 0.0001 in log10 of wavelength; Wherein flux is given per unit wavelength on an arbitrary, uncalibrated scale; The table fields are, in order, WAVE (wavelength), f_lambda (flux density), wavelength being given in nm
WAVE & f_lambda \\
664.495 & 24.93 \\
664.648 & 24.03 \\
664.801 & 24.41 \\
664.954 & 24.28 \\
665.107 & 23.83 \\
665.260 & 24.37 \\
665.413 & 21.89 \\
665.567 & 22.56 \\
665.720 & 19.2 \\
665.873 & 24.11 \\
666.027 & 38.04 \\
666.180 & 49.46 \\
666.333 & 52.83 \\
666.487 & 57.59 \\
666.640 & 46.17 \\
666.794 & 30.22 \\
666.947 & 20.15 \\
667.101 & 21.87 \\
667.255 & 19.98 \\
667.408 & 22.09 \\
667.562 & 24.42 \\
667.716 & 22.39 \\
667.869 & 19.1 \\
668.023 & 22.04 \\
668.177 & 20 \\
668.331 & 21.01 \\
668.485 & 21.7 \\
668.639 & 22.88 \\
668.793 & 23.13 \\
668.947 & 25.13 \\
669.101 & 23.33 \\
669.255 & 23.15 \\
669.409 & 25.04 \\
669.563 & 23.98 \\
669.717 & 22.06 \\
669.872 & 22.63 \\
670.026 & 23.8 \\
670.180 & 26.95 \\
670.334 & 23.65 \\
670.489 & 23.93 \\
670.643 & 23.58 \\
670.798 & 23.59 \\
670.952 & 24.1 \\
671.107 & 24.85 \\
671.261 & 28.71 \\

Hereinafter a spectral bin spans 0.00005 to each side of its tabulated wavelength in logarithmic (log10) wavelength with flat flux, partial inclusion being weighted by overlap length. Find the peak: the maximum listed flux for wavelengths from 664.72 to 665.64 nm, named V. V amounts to 24.41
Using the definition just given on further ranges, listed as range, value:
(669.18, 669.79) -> 25.04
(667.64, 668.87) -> 23.13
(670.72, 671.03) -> 24.1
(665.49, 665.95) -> 24.11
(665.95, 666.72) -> 57.59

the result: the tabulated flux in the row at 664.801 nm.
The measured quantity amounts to 24.41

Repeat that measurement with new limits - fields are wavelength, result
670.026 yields 23.8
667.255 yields 19.98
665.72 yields 19.2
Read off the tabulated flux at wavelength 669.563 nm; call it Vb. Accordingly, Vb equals 23.98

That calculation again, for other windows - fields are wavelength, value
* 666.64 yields 46.17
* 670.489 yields 23.93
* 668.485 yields 21.7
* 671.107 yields 24.85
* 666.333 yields 52.83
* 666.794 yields 30.22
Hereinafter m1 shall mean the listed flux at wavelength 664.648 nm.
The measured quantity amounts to 24.03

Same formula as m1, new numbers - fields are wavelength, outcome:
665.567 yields 22.56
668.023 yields 22.04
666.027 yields 38.04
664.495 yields 24.93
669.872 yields 22.63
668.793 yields 23.13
